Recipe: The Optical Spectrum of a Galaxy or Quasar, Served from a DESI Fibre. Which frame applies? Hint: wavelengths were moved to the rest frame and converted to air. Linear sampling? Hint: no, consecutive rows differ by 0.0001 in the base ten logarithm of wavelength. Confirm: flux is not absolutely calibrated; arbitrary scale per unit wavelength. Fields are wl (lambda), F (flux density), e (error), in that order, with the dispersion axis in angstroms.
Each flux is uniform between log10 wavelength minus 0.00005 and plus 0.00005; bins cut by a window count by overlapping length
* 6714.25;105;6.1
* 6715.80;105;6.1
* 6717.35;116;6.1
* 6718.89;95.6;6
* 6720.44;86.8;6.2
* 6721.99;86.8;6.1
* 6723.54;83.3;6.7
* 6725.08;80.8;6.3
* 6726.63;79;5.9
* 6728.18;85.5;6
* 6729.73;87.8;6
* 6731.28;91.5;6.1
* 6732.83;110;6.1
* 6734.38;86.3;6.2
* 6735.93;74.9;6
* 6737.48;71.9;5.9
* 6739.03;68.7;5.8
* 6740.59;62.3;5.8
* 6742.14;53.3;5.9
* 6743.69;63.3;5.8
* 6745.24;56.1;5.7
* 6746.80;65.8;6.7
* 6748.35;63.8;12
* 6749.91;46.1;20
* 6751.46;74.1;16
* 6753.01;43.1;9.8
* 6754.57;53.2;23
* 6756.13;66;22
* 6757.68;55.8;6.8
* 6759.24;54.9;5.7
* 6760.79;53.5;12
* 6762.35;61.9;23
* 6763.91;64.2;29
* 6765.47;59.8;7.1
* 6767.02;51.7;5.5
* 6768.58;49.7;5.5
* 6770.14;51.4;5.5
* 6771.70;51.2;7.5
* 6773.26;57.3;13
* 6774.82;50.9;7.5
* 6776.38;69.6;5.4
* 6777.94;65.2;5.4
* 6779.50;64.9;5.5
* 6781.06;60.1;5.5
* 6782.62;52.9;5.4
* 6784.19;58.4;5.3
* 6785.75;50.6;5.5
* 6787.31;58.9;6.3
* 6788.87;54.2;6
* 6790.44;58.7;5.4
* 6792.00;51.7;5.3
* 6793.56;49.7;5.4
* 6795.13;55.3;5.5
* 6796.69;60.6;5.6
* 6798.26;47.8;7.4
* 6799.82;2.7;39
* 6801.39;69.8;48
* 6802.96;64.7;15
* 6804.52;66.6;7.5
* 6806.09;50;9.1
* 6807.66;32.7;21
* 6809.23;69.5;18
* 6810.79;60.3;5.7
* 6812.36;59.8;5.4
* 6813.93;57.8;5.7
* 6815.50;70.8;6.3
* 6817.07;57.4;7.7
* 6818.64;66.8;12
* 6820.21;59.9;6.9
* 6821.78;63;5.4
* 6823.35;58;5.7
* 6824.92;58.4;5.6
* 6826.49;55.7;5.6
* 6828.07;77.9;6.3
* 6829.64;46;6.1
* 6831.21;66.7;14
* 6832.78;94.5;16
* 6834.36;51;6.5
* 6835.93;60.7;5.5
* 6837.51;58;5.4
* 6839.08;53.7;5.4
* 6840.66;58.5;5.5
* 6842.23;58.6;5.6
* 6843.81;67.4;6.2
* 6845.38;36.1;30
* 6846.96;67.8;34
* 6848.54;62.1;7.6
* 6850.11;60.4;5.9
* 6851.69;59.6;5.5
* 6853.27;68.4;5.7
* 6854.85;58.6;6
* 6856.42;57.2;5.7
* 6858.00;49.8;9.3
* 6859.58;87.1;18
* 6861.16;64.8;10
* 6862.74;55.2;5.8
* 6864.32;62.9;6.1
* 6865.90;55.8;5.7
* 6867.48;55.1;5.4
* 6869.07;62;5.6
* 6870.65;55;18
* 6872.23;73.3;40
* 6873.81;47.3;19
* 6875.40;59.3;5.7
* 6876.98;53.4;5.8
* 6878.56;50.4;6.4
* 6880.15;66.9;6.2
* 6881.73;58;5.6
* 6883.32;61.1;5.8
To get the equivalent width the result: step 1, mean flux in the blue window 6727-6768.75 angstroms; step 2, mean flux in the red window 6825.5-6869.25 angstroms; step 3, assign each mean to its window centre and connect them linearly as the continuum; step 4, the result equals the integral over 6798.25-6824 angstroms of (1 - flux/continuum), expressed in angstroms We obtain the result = 2.6 angstroms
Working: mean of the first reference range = 66.1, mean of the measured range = 56.6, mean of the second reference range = 61.1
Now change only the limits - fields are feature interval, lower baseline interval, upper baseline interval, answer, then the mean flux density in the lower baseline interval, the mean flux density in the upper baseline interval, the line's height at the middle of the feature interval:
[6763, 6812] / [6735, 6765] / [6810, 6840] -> 4.9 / 60.8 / 61.9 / 61.3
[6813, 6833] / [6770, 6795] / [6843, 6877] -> -1.6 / 56.7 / 60.1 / 58.5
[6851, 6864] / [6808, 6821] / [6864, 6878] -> -0.8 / 61.8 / 57.9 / 58.9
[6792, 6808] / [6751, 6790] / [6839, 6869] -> 2.1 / 57.2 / 60.1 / 58.2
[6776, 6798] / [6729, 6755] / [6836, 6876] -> 2.7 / 69.1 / 59.8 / 65.4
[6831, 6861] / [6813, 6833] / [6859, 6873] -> 0.6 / 63.2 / 63.1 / 63.1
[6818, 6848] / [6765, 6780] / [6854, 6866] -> -0.3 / 57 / 61.8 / 60.3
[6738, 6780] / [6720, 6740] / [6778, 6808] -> 6.7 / 83.8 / 53.8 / 70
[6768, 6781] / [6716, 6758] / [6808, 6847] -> 2.1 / 75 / 60.9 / 69.1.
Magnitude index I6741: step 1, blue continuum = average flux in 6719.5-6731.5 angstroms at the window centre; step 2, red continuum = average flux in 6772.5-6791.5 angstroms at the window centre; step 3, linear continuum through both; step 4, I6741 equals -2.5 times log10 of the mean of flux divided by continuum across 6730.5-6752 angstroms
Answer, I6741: 0.11 mag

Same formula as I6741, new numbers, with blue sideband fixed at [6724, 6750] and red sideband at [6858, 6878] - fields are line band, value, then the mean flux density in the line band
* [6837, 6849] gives 0.096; 57.7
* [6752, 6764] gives 0.263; 56.5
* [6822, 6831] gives 0.084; 59.9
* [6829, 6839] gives 0.026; 62.4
